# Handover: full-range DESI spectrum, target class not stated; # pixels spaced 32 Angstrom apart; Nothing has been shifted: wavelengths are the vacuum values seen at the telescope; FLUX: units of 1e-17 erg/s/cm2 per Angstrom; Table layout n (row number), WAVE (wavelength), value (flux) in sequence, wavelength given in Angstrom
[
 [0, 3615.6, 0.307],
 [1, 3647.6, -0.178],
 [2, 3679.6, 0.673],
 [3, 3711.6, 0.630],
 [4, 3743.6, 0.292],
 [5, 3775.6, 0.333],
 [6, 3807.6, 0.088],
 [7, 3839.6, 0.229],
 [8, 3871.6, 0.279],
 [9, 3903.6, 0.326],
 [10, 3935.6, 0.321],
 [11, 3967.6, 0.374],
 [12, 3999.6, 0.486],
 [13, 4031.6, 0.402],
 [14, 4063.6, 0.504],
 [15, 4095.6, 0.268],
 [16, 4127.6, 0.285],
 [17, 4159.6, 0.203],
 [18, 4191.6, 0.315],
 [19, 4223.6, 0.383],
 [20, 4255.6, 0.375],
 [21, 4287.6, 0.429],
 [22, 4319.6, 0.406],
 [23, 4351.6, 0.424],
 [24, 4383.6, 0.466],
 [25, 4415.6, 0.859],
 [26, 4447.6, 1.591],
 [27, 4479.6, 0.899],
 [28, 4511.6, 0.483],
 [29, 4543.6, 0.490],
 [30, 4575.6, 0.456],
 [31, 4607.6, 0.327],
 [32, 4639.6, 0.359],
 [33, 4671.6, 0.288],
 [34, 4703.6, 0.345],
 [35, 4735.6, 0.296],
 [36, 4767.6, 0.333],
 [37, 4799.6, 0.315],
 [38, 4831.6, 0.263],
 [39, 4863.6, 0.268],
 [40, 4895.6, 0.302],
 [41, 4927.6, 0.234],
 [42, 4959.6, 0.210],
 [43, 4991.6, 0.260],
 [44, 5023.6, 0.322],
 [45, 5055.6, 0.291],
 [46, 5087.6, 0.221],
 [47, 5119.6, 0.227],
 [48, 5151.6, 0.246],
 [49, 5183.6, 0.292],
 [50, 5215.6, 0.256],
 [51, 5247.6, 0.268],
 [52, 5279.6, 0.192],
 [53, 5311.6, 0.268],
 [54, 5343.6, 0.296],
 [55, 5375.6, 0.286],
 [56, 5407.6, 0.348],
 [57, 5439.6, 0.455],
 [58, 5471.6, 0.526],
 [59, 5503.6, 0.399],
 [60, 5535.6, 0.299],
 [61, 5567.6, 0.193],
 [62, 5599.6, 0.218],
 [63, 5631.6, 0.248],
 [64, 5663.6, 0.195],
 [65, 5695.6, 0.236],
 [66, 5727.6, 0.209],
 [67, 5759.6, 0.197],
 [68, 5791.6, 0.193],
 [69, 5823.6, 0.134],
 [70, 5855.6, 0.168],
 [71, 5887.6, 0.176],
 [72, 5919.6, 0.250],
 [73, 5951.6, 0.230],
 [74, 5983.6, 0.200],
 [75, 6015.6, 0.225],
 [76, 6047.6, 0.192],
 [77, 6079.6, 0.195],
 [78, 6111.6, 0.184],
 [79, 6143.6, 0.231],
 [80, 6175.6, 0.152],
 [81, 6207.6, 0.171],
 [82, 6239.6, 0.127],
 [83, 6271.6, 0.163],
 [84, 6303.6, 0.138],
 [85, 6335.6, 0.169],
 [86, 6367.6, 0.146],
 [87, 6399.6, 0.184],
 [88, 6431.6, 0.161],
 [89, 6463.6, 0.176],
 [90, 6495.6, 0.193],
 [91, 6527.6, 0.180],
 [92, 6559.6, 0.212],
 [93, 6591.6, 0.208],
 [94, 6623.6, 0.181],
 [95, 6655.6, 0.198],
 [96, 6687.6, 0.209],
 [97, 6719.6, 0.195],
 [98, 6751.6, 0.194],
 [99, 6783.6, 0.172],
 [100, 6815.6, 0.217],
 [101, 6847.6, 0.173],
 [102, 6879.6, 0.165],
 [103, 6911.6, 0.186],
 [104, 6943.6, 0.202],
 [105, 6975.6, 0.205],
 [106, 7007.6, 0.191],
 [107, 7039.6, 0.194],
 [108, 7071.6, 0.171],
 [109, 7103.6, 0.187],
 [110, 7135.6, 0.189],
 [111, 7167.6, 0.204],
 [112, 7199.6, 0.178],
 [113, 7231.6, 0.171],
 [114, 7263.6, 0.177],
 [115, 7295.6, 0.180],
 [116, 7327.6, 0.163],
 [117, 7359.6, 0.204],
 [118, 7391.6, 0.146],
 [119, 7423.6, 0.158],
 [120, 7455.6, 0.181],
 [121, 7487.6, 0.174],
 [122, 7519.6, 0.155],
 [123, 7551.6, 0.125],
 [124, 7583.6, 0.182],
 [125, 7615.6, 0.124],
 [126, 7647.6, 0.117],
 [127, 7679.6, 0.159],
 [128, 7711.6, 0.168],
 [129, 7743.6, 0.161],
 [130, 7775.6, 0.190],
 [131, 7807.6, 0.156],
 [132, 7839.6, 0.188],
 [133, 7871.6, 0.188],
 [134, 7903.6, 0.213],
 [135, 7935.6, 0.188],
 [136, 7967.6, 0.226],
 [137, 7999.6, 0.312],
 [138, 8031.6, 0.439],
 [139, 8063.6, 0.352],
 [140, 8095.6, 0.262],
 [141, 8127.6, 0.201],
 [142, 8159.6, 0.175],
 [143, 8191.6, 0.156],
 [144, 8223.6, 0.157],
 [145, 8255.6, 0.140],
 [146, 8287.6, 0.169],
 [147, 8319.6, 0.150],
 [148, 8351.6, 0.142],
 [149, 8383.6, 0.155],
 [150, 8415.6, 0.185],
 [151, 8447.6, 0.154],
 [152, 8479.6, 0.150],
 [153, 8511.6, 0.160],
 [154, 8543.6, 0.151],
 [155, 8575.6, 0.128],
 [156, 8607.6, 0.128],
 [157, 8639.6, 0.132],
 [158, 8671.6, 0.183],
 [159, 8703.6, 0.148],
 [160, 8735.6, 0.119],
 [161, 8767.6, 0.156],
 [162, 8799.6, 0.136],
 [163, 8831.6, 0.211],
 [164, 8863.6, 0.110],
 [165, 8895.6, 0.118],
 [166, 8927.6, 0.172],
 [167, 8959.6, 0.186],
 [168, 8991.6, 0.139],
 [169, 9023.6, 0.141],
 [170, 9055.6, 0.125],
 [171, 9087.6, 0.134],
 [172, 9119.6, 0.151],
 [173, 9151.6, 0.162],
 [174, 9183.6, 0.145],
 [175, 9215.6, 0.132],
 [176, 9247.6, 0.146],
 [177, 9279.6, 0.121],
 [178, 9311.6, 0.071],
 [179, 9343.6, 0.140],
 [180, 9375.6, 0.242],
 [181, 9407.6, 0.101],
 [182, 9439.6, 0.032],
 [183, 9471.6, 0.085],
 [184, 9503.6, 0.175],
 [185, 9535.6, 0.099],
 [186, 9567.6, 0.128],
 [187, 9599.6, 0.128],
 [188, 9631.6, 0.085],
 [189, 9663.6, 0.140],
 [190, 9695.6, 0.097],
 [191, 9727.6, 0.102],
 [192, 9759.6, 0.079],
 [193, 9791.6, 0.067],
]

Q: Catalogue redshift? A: 1.87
